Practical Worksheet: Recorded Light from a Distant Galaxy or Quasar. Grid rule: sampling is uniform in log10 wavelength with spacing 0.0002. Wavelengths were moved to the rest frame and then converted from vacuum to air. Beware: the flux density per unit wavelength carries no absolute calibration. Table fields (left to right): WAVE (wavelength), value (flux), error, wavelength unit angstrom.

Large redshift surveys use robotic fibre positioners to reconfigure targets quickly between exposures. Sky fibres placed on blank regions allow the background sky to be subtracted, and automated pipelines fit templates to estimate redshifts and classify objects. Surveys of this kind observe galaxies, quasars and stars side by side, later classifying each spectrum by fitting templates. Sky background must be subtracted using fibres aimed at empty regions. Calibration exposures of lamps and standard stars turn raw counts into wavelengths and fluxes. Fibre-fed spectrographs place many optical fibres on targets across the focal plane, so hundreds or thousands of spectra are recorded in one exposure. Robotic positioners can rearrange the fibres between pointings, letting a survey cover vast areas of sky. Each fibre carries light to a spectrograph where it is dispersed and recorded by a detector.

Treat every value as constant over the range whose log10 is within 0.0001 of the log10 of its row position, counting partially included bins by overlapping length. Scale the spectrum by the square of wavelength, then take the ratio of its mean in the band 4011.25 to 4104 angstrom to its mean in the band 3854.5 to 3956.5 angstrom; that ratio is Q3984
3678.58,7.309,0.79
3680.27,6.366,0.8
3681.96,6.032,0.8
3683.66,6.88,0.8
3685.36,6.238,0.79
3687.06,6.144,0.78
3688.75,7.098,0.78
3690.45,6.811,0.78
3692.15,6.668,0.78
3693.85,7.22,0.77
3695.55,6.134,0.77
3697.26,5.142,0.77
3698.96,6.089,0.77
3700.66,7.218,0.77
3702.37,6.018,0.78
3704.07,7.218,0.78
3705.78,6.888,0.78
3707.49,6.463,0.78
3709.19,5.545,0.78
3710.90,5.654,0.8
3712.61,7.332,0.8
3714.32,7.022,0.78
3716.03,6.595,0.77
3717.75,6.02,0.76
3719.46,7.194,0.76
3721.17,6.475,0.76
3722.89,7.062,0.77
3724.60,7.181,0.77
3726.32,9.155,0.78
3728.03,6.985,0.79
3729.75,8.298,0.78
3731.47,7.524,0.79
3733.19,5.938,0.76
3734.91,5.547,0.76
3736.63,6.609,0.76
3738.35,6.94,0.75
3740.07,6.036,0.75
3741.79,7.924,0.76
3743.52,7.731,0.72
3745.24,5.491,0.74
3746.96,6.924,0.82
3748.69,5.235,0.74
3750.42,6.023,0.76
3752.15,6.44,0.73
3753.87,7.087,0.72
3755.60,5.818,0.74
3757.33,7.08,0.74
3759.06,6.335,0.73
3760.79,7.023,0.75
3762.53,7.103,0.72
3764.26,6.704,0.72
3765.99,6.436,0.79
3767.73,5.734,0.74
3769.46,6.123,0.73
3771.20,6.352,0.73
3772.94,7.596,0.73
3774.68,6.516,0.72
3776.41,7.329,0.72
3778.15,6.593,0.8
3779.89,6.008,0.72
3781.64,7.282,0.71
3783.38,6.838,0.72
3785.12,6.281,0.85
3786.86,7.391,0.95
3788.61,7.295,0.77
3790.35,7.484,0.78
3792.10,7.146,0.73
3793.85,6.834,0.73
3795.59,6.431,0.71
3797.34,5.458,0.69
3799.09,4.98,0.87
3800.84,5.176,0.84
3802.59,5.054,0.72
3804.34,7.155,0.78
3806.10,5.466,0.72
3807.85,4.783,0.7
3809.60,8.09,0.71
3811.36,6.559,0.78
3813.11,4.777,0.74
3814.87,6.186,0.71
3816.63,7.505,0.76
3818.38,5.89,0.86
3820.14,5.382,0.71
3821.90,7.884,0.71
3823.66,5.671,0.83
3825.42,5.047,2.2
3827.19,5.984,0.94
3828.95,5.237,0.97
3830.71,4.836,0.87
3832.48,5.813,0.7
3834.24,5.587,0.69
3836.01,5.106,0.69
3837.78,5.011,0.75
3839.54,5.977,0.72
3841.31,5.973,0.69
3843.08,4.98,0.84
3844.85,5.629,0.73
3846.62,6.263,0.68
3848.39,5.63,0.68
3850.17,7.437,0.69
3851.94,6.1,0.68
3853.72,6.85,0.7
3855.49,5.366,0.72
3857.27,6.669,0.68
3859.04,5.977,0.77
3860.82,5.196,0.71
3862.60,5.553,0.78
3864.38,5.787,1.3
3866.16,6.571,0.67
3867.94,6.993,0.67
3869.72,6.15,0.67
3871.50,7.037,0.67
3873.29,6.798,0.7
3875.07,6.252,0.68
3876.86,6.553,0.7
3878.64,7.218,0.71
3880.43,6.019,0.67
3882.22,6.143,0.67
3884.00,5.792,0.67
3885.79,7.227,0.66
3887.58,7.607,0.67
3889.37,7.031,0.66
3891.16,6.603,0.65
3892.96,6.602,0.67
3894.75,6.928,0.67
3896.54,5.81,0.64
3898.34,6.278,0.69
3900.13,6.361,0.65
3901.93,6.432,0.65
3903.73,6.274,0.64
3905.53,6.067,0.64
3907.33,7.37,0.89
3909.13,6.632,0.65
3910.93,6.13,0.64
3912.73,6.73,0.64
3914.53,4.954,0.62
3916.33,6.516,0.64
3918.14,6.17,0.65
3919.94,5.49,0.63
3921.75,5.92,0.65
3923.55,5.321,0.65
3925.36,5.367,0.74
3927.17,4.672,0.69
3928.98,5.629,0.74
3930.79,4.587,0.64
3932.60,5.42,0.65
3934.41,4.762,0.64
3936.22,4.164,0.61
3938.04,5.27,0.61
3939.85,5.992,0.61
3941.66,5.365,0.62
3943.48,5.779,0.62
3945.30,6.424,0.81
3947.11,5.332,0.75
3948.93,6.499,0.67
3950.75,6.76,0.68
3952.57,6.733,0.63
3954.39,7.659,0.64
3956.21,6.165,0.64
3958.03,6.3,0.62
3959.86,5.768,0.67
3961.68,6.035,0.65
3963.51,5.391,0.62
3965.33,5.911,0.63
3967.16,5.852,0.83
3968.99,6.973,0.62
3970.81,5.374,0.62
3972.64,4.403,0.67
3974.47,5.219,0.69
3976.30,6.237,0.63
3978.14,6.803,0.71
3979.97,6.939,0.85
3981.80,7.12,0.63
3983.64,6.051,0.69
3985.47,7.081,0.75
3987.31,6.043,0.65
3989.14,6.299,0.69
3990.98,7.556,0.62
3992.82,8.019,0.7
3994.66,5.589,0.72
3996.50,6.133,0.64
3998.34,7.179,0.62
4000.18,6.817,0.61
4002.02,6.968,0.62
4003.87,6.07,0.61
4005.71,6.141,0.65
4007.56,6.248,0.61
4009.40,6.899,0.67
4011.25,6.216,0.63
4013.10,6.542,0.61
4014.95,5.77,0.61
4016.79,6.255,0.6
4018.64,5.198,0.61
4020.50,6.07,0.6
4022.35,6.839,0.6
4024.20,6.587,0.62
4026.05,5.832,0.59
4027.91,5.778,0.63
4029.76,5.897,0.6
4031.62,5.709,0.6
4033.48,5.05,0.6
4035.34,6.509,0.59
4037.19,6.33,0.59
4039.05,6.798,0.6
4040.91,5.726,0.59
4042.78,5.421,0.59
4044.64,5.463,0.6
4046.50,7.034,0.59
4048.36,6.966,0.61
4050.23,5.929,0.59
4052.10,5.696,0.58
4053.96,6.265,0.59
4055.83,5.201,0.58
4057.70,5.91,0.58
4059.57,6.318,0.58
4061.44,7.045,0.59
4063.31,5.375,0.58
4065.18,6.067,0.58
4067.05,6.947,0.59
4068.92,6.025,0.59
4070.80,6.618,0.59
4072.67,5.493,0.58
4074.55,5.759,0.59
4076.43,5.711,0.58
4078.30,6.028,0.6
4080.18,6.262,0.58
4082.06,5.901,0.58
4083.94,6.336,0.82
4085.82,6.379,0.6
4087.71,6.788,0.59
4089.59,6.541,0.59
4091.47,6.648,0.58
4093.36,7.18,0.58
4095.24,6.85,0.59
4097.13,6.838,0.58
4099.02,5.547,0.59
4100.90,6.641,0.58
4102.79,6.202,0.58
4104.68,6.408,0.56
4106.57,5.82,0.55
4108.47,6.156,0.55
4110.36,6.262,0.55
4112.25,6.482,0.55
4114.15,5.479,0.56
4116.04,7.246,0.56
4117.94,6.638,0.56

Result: 1.09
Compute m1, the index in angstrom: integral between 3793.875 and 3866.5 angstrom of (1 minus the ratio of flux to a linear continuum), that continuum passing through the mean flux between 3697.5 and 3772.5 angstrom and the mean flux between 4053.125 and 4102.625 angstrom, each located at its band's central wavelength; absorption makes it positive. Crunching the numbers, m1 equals 7.3 angstrom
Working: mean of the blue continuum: 6.66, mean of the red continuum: 6.26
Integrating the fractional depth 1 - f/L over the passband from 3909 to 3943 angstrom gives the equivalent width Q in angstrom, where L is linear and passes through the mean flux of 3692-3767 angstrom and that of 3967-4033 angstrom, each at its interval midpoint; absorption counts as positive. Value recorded 4.7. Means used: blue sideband 6.67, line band 5.51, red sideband 6.29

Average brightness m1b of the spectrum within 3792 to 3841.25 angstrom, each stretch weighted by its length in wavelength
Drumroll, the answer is 5.87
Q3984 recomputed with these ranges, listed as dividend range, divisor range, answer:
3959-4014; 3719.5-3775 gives 1.06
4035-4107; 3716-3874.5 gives 1.13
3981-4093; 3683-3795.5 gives 1.09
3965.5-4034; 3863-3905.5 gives 1.02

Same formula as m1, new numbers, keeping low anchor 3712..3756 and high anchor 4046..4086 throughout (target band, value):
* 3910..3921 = 0.7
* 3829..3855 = 3.2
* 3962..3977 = 1.5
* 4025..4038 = 0.7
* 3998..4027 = -0.4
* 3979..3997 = -1.2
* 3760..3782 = 0.2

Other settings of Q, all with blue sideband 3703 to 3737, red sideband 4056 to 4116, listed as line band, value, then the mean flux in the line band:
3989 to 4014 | -0.92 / 6.63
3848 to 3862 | 0.98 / 6.16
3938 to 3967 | 1.63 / 6.11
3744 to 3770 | 1.46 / 6.4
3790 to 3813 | 1.99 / 6.12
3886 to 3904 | -0.19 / 6.63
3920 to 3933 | 2.45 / 5.28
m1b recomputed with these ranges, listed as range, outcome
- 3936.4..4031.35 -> 6.22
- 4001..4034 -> 6.13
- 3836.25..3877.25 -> 6.1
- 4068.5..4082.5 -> 5.97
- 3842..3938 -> 6.1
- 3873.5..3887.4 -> 6.54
